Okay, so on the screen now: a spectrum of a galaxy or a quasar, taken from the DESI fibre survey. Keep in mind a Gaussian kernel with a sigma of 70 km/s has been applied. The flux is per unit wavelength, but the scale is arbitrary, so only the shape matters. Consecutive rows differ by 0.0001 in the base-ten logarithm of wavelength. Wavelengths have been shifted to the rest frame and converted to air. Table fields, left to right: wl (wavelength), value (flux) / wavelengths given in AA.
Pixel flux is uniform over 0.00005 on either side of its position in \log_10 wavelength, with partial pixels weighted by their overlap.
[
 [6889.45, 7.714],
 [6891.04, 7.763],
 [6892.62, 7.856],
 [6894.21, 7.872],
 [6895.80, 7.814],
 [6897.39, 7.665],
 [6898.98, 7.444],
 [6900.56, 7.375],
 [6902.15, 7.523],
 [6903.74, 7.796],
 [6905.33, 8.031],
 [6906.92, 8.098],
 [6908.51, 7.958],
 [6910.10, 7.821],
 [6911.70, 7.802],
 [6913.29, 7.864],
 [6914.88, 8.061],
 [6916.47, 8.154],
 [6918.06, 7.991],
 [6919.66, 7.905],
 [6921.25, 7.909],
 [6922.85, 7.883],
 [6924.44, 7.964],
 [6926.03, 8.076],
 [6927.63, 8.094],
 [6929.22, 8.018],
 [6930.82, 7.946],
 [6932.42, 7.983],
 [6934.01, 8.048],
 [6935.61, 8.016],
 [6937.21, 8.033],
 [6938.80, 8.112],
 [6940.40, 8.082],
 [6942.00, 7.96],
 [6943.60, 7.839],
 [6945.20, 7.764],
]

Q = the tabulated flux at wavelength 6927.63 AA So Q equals 8.094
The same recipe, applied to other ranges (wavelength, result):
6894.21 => 7.872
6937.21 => 8.033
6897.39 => 7.665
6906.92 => 8.098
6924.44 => 7.964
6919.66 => 7.905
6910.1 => 7.821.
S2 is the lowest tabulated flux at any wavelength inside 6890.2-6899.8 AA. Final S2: 7.444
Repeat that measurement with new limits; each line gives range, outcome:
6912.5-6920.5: 7.864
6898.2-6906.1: 7.375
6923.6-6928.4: 7.964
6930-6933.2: 7.946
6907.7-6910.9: 7.821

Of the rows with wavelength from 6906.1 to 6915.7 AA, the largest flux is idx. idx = 8.098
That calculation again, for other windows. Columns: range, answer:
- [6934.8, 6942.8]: 8.112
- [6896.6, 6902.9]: 7.665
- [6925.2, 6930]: 8.094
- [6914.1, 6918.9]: 8.154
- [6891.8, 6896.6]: 7.872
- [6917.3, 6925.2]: 7.991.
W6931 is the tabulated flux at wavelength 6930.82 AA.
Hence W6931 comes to 7.946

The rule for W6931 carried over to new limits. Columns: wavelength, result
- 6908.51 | 7.958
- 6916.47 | 8.154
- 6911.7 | 7.802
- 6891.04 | 7.763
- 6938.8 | 8.112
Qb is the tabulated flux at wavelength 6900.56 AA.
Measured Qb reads 7.375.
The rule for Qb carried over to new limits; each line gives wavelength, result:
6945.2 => 7.764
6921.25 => 7.909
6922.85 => 7.883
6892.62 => 7.856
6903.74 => 7.796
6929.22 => 8.018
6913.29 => 7.864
